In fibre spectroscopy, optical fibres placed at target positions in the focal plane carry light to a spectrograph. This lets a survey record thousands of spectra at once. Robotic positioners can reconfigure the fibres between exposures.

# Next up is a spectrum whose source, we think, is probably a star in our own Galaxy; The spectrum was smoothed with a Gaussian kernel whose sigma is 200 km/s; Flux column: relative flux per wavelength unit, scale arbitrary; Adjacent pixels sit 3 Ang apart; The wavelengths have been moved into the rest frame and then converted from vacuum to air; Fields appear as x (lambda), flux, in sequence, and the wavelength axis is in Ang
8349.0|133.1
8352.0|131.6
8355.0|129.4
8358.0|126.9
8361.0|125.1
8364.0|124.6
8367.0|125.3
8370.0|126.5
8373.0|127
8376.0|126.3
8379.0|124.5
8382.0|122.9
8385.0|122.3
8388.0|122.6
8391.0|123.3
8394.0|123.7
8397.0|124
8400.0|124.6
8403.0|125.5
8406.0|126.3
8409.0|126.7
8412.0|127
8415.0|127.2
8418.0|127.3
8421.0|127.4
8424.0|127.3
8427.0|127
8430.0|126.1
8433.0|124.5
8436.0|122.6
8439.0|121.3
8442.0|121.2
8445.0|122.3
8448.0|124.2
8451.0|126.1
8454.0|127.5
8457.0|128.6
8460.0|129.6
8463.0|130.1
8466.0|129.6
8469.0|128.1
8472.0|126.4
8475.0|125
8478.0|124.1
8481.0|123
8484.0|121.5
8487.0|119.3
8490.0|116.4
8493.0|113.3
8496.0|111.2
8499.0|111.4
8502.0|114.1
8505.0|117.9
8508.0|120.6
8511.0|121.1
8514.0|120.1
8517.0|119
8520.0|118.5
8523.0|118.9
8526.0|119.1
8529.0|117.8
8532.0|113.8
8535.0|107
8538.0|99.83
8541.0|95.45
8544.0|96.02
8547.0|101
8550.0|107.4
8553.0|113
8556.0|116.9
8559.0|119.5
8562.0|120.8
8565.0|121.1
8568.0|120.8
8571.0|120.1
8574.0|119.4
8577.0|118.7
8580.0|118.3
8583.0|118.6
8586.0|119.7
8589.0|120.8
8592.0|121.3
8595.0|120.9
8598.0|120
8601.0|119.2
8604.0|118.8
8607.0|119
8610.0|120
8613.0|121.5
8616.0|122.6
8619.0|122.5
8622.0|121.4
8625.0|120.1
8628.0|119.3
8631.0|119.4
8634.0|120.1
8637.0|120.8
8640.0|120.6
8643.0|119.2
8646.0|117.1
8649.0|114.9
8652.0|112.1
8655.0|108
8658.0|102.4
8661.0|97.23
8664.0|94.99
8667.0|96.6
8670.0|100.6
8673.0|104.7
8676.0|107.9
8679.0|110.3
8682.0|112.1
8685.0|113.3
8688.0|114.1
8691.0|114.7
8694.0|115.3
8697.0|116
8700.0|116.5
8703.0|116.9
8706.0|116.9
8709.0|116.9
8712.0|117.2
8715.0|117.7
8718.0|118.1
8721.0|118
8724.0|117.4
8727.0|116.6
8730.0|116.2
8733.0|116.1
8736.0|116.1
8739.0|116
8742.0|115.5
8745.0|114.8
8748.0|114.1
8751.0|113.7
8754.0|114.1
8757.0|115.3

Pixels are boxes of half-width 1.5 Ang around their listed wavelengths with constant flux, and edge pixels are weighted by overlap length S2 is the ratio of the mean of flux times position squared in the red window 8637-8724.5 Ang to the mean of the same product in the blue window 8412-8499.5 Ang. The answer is 0.95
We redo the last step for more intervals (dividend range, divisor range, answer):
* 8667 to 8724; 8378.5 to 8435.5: 0.97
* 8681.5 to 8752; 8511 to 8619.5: 1.03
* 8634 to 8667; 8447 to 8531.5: 0.95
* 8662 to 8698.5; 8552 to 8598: 0.93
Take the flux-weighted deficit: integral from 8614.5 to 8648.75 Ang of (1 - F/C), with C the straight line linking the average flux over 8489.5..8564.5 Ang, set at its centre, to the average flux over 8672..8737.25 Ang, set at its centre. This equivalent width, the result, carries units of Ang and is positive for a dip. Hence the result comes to -1.7 Ang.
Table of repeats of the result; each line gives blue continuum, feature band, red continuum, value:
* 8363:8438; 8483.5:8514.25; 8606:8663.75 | 1.2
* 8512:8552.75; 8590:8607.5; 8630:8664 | -1.3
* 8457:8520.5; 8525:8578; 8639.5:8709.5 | 2.3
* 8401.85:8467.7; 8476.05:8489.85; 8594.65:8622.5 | 0.3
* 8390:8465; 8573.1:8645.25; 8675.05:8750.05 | -0.6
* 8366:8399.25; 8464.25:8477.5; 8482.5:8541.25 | -1.0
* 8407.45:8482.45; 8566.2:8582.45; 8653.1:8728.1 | -0.2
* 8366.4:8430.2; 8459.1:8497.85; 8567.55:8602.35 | 0.1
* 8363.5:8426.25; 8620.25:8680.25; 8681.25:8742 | 3.3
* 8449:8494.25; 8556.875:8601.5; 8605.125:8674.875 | -0.9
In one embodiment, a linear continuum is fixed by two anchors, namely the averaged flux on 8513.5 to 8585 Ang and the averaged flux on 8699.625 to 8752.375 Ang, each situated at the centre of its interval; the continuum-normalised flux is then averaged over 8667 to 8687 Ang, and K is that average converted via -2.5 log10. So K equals 0.081 mag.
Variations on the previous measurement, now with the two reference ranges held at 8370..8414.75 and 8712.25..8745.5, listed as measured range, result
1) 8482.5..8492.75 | 0.04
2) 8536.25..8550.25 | 0.22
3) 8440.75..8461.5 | -0.02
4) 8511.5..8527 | 0.02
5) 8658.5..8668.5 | 0.22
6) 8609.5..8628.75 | -0.02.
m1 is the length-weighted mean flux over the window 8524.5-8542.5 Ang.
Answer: 109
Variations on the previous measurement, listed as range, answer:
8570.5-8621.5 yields 120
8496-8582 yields 115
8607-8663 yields 116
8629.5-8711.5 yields 112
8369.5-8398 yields 124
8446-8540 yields 120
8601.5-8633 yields 120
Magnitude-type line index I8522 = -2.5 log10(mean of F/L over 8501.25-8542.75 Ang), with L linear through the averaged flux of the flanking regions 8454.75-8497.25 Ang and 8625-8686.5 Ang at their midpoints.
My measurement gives 0.054 mag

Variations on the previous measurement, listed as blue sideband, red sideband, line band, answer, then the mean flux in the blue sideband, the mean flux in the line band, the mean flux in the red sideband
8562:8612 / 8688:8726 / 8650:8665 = 0.14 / 120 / 104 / 117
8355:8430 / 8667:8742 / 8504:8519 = 0.01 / 126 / 120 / 114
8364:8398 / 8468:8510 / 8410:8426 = -0.04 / 124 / 127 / 119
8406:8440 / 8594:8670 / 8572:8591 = -0.01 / 126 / 119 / 115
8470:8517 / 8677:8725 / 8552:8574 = -0.01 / 119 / 119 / 116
